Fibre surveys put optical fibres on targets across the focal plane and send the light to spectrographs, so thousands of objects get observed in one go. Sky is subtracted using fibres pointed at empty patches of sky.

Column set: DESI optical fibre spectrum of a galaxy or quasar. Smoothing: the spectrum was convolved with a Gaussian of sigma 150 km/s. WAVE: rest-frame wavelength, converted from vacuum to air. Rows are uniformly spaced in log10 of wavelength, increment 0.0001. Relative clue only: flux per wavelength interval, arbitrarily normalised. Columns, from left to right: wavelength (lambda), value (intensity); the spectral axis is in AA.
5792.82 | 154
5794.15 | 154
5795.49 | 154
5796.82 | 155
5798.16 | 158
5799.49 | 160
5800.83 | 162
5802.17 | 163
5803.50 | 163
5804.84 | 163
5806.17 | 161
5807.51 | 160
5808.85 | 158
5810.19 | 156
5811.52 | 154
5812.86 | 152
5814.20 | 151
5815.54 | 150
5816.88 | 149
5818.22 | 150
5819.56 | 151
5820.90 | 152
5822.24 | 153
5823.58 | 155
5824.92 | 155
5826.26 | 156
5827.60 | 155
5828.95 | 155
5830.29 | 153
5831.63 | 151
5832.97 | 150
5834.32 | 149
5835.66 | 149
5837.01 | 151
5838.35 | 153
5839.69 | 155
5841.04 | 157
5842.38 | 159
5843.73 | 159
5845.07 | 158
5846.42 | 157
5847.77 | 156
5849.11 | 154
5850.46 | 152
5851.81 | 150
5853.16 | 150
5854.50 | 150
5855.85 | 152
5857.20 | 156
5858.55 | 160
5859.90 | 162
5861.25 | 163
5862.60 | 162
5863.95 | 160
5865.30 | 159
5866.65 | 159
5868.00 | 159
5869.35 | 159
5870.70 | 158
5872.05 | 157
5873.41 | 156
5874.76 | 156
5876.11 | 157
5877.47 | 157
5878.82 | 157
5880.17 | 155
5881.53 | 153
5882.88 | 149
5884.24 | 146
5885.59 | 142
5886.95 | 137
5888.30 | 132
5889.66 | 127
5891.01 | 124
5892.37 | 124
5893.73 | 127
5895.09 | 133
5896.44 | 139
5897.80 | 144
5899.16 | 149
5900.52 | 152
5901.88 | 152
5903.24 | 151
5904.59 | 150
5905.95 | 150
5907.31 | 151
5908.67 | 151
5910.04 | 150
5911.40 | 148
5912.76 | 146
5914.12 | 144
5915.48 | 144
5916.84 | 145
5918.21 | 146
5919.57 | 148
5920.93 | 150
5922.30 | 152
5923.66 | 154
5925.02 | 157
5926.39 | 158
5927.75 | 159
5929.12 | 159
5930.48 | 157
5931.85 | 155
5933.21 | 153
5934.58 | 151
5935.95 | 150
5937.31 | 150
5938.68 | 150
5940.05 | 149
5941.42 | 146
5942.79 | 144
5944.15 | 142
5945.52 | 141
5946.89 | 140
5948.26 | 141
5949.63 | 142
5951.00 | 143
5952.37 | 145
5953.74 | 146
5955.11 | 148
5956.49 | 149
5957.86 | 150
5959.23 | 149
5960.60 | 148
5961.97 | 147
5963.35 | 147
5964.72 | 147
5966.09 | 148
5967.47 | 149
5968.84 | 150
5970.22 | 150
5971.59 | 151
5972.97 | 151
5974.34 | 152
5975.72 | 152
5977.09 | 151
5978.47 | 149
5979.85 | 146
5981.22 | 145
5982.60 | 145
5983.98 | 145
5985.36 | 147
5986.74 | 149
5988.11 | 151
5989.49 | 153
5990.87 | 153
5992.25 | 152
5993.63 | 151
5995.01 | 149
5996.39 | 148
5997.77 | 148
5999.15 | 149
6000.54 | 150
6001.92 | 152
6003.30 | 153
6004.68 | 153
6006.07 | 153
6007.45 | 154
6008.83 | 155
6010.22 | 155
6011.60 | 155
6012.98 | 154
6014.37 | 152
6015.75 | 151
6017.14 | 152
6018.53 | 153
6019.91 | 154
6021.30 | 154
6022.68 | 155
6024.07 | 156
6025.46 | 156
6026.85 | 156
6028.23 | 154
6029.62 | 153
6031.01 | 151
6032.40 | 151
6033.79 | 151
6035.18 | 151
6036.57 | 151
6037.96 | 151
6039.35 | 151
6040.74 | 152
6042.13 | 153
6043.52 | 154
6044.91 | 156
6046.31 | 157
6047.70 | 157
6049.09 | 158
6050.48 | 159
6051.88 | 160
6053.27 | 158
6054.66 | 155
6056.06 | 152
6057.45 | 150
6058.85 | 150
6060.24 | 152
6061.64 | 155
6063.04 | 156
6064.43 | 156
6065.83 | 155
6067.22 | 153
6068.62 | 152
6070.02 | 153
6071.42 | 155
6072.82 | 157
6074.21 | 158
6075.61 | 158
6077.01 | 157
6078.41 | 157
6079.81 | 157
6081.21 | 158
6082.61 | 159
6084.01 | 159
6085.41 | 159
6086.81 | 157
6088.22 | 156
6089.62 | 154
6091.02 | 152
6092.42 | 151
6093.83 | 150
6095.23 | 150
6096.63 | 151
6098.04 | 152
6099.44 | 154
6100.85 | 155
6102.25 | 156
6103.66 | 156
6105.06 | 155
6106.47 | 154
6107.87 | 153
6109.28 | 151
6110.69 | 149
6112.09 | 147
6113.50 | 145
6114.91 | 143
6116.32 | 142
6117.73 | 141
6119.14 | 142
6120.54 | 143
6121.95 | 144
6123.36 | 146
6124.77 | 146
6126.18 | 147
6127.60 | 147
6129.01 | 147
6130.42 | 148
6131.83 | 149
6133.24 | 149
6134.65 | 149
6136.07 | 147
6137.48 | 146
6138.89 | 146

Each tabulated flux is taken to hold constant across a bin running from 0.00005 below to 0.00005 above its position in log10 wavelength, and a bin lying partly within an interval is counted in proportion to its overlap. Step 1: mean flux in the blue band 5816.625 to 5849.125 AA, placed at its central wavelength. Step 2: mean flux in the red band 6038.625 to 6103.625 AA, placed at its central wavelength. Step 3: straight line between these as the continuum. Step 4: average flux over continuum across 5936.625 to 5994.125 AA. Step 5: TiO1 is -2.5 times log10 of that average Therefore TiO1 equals 0.05 mag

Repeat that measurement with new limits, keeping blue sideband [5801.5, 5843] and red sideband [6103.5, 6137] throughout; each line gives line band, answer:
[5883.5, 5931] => 0.05 mag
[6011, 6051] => -0.03 mag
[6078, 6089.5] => -0.07 mag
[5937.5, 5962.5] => 0.04 mag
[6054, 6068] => -0.03 mag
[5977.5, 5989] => 0.02 mag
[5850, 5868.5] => -0.02 mag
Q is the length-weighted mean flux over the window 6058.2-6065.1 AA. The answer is 154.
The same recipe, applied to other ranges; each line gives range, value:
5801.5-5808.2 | 162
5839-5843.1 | 157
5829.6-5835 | 151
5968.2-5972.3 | 150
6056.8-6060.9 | 151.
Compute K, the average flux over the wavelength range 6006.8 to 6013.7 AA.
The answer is 155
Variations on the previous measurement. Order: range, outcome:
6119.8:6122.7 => 144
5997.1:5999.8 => 149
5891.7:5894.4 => 125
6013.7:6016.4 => 152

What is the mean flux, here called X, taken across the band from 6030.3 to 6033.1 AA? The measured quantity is 151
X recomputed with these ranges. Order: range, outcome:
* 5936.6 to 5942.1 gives 149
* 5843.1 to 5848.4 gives 157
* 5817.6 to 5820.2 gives 150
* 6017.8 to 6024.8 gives 154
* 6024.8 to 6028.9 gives 156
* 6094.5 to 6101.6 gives 153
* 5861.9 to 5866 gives 160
